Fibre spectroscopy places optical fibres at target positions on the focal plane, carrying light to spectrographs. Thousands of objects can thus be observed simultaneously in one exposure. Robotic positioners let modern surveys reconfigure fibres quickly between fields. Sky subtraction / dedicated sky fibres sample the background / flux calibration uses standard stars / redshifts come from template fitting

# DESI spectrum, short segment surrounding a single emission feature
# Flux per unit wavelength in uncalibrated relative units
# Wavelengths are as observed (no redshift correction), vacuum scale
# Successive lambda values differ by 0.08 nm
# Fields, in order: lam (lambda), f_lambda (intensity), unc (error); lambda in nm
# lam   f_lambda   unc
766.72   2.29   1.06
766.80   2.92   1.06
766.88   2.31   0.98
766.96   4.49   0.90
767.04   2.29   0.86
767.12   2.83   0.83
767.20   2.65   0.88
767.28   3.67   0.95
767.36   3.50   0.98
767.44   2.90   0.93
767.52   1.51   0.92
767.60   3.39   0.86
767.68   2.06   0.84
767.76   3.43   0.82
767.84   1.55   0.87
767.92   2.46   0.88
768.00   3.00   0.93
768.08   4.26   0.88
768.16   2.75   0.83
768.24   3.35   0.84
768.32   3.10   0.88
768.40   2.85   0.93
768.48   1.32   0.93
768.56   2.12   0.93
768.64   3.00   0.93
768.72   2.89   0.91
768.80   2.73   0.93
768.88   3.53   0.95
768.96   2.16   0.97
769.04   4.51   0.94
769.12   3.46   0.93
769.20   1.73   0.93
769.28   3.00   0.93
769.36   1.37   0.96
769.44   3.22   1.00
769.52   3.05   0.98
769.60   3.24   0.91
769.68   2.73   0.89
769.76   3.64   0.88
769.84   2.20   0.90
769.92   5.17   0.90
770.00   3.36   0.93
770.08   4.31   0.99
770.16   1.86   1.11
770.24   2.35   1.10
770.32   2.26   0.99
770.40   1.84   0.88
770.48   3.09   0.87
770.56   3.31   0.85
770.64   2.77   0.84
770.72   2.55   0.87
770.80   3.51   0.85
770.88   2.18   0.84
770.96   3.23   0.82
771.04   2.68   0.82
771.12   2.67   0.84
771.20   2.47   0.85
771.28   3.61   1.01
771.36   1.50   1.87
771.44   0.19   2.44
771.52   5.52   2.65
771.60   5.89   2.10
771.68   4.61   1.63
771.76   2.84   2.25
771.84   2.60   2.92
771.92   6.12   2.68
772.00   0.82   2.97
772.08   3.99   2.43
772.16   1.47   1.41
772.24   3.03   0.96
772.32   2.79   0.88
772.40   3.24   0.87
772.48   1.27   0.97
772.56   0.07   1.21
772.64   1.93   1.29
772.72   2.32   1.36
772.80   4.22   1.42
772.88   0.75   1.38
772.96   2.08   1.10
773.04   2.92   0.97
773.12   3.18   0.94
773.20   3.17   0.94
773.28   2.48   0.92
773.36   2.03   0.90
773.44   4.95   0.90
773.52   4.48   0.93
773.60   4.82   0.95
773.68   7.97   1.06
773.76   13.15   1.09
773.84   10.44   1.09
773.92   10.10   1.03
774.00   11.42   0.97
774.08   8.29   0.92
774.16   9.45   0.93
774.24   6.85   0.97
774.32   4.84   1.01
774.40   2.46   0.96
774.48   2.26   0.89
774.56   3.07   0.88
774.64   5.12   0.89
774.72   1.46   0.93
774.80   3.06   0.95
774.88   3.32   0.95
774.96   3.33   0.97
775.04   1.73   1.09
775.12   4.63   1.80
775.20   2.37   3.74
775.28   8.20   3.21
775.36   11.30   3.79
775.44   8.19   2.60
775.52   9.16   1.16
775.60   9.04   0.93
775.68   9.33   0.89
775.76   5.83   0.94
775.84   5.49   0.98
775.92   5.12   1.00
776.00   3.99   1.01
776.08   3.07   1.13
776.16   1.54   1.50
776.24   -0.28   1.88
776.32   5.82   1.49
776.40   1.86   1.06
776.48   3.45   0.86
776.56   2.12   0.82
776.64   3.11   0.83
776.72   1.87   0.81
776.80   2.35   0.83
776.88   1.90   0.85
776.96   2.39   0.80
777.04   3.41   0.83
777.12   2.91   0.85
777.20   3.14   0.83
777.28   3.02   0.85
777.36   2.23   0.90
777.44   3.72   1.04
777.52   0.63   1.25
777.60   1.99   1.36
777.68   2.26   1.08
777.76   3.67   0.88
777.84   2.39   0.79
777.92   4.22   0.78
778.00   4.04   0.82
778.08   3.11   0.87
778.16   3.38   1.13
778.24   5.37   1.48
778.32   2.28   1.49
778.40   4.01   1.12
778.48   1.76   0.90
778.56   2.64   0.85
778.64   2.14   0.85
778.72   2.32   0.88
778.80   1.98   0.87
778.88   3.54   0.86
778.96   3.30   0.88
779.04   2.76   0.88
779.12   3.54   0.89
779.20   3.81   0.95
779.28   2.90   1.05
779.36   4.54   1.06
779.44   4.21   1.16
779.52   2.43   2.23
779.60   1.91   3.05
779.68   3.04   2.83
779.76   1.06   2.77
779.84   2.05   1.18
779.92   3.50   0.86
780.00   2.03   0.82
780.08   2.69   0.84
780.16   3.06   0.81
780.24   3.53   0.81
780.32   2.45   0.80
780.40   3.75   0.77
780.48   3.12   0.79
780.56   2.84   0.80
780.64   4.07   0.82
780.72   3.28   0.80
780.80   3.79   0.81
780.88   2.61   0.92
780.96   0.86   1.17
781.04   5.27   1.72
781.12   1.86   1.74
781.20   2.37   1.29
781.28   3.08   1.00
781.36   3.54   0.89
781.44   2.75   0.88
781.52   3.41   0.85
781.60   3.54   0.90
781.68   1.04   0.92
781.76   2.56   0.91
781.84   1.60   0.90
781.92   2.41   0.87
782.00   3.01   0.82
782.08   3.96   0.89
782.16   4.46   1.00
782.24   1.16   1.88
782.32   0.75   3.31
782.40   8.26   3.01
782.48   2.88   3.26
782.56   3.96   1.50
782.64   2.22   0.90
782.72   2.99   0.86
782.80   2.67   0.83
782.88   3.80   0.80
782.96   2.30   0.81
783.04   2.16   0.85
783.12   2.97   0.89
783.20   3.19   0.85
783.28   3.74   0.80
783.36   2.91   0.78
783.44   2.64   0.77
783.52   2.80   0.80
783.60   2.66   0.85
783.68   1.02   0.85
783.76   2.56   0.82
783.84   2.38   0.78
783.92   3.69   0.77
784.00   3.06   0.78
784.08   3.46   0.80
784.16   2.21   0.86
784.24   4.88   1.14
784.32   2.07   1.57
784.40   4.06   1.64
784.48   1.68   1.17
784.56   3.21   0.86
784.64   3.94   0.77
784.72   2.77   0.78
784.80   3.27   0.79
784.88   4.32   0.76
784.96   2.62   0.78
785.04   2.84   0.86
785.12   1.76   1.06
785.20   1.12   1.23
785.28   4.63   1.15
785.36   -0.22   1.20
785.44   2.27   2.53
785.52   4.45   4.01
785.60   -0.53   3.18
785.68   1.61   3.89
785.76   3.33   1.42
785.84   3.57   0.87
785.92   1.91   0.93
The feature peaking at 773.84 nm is [S II] 6716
